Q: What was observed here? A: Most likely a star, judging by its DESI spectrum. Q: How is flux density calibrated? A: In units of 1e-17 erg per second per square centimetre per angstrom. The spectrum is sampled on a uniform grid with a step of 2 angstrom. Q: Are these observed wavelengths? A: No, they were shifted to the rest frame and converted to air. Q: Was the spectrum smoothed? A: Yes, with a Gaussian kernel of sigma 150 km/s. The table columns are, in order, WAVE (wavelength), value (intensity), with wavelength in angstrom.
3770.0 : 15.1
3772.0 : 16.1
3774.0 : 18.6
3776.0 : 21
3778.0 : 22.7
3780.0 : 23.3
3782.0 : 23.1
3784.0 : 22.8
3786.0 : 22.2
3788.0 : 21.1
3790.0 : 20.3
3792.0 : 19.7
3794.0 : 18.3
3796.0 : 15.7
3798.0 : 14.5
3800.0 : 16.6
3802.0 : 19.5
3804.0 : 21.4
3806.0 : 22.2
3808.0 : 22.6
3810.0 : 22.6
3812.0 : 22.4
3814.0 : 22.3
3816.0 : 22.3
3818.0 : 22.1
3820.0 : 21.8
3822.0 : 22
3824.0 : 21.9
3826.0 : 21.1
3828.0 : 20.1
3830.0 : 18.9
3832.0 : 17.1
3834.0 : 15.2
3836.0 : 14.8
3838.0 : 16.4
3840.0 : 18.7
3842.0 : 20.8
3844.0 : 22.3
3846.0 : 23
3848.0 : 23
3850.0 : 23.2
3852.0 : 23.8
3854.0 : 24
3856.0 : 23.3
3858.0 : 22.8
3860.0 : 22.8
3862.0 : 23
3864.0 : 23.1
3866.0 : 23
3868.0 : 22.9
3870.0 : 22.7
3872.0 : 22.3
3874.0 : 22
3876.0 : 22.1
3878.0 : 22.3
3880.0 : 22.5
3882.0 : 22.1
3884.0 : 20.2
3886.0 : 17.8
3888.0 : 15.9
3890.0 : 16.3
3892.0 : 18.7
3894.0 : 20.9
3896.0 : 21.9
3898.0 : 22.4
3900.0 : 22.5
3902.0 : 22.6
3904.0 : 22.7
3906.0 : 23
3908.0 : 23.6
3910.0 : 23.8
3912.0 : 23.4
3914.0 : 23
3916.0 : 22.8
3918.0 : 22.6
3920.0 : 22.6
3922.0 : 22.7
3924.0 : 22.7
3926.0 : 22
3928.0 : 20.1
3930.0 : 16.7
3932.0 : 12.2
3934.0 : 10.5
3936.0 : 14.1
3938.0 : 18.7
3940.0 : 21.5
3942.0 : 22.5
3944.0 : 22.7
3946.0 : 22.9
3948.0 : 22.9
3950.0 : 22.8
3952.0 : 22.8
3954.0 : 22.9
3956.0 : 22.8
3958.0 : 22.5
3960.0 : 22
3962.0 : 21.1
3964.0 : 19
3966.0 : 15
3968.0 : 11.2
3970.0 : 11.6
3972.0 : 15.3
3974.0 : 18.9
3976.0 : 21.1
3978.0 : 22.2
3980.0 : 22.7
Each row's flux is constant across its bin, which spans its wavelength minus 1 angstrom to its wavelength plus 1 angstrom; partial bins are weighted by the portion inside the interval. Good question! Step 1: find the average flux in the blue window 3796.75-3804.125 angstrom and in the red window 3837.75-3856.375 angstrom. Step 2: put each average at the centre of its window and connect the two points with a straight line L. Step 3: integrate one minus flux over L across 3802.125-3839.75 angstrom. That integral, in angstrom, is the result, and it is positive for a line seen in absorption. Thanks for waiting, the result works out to -1.95 angstrom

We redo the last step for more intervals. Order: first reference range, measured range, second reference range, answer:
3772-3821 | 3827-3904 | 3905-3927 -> 3.4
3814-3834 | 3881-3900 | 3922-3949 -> 0.1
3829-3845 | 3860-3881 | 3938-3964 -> -3.7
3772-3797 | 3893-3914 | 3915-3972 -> -2.9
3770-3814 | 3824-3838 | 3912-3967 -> 1.6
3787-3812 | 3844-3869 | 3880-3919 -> -3.0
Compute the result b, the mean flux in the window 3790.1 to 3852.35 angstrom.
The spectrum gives 20.2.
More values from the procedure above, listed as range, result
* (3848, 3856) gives 23.5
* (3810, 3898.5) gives 21.1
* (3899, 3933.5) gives 21.5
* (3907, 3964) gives 21.1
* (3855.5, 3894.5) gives 21.3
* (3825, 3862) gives 20.7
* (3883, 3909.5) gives 20.7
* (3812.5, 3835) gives 20.5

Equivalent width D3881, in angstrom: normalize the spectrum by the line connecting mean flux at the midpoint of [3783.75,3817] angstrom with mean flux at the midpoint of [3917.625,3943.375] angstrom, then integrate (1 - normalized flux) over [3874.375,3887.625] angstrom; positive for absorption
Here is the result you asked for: -0.93 angstrom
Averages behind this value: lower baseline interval 20.3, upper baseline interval 19.1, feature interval 21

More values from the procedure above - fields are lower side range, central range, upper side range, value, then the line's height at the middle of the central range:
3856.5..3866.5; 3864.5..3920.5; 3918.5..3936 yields -2.5 angstrom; 20.9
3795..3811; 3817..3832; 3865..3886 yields -0.5 angstrom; 20.2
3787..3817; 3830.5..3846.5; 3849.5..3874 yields 2.6 angstrom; 21.9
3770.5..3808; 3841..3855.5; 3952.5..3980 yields -2.4 angstrom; 19.7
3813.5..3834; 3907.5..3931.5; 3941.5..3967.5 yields -0.8 angstrom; 21.2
